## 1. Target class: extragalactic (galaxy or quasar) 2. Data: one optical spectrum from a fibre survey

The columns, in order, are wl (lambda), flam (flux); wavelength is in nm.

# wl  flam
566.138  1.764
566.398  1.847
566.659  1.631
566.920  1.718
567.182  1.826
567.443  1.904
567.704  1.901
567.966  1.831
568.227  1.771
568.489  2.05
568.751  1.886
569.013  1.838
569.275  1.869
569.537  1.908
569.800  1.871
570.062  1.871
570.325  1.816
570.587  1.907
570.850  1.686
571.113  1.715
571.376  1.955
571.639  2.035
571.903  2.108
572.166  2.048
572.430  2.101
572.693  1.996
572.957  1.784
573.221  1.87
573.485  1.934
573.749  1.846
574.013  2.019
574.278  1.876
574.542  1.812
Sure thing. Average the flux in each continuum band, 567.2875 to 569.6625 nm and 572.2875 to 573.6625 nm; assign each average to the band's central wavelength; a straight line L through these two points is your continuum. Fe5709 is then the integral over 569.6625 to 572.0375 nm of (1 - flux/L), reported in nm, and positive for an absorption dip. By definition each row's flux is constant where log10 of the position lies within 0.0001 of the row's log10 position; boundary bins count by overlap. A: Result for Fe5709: 0.03 nm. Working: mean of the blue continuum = 1.88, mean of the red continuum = 1.93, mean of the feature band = 1.89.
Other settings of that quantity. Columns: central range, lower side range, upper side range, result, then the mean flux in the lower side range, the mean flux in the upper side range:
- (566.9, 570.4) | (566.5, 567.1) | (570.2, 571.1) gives -0.255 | 1.69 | 1.79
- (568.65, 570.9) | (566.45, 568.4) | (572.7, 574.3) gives -0.019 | 1.8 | 1.9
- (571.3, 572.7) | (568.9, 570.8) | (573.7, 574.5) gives -0.120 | 1.86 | 1.91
